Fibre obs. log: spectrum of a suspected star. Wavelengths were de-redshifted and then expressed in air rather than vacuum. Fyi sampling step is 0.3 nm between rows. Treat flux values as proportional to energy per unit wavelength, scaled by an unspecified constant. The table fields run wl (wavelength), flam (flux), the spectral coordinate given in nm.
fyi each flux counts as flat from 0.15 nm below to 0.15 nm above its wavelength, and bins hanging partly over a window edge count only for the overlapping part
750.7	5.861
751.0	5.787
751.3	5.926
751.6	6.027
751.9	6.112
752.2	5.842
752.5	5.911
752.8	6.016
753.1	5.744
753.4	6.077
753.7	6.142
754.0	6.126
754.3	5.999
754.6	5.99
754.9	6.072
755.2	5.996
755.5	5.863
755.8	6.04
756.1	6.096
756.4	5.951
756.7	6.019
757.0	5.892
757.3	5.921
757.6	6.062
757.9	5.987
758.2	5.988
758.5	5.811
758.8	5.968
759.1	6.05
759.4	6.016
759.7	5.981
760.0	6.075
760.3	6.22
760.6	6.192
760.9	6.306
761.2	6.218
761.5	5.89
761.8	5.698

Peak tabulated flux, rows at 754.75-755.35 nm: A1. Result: 6.072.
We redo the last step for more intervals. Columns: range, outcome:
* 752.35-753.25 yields 6.016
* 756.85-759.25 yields 6.062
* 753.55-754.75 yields 6.142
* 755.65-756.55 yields 6.096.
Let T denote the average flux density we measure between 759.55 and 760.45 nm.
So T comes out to 6.09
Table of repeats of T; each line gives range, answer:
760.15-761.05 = 6.24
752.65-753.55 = 5.95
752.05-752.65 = 5.88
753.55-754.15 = 6.13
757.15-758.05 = 5.99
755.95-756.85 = 6.02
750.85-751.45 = 5.86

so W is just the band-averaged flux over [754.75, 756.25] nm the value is 6.01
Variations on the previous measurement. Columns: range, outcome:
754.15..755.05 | 6.02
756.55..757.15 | 5.96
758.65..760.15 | 6.02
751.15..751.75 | 5.98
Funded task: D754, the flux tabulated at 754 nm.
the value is 6.126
